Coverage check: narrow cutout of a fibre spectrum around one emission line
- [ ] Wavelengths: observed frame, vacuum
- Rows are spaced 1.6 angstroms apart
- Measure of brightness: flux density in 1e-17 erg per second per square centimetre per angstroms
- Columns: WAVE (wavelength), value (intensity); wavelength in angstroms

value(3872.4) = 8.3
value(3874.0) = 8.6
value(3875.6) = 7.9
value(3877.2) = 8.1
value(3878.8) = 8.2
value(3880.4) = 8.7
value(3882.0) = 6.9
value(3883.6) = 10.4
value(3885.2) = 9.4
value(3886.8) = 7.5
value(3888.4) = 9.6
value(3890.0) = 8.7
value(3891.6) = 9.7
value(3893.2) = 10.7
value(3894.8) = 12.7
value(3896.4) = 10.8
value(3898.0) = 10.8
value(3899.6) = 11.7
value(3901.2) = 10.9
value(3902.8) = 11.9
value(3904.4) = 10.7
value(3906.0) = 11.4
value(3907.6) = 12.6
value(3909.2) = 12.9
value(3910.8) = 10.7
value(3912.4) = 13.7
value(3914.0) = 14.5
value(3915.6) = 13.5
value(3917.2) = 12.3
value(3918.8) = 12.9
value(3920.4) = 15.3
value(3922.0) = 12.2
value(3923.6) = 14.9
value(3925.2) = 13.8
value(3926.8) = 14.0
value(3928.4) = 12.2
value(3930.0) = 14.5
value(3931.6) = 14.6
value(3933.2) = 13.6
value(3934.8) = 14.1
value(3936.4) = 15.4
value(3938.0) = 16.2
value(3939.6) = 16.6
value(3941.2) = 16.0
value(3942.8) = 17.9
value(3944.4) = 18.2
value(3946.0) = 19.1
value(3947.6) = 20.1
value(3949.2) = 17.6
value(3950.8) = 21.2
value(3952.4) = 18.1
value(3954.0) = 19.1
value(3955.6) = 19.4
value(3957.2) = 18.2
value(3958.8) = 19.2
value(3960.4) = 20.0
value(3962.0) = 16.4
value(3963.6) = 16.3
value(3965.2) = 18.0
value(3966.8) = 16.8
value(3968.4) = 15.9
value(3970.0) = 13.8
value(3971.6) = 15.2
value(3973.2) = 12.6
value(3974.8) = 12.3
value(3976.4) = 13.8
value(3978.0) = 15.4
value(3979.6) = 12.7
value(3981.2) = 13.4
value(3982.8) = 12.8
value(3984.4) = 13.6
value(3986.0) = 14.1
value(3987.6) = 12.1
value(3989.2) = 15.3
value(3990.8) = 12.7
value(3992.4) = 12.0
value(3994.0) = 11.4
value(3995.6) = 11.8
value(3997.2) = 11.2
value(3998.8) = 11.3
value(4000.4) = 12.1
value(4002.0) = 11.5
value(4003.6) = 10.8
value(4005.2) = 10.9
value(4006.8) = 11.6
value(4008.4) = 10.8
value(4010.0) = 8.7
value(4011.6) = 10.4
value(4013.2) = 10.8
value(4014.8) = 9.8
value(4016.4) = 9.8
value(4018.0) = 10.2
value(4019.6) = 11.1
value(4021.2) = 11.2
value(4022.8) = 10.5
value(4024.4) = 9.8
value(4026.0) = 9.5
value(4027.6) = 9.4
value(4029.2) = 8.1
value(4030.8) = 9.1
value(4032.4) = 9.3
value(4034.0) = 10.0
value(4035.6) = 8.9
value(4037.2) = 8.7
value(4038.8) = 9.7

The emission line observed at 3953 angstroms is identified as C IV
